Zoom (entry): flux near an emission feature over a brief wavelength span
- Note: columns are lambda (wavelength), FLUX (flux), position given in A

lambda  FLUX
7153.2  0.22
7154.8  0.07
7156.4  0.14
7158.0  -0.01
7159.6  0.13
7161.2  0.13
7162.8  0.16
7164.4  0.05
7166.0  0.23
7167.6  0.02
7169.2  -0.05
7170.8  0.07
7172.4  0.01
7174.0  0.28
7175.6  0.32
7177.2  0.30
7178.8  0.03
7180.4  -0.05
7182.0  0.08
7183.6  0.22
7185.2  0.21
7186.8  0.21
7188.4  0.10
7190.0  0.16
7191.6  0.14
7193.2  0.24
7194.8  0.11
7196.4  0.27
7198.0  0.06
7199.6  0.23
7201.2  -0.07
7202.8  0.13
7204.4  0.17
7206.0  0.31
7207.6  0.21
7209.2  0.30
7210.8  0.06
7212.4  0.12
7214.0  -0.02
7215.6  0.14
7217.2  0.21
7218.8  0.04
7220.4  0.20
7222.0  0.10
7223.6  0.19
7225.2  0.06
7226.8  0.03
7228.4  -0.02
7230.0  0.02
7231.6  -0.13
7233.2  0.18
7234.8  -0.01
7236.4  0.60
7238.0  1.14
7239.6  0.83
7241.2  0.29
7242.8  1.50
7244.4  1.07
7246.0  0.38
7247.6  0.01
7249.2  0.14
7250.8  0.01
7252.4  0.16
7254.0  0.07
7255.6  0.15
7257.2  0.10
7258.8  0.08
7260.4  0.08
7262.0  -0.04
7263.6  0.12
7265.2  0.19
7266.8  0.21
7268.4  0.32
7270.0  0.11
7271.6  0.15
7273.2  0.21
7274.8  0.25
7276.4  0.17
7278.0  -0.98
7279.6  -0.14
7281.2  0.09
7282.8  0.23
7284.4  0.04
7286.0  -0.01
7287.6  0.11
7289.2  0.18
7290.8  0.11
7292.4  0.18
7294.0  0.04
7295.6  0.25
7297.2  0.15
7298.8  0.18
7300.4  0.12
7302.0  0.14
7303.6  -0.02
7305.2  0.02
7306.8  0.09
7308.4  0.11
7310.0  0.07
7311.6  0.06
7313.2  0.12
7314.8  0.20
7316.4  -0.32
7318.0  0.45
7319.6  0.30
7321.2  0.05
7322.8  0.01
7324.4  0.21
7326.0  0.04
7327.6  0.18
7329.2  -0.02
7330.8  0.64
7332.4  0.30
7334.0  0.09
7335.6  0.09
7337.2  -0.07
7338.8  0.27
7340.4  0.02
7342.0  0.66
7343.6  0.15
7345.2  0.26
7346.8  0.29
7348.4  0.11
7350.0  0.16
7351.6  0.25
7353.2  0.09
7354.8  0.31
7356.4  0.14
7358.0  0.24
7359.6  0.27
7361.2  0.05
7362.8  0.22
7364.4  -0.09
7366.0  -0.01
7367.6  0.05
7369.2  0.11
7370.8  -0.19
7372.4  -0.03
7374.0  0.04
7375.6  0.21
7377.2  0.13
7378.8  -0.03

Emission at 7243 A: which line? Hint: [O II] 3727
